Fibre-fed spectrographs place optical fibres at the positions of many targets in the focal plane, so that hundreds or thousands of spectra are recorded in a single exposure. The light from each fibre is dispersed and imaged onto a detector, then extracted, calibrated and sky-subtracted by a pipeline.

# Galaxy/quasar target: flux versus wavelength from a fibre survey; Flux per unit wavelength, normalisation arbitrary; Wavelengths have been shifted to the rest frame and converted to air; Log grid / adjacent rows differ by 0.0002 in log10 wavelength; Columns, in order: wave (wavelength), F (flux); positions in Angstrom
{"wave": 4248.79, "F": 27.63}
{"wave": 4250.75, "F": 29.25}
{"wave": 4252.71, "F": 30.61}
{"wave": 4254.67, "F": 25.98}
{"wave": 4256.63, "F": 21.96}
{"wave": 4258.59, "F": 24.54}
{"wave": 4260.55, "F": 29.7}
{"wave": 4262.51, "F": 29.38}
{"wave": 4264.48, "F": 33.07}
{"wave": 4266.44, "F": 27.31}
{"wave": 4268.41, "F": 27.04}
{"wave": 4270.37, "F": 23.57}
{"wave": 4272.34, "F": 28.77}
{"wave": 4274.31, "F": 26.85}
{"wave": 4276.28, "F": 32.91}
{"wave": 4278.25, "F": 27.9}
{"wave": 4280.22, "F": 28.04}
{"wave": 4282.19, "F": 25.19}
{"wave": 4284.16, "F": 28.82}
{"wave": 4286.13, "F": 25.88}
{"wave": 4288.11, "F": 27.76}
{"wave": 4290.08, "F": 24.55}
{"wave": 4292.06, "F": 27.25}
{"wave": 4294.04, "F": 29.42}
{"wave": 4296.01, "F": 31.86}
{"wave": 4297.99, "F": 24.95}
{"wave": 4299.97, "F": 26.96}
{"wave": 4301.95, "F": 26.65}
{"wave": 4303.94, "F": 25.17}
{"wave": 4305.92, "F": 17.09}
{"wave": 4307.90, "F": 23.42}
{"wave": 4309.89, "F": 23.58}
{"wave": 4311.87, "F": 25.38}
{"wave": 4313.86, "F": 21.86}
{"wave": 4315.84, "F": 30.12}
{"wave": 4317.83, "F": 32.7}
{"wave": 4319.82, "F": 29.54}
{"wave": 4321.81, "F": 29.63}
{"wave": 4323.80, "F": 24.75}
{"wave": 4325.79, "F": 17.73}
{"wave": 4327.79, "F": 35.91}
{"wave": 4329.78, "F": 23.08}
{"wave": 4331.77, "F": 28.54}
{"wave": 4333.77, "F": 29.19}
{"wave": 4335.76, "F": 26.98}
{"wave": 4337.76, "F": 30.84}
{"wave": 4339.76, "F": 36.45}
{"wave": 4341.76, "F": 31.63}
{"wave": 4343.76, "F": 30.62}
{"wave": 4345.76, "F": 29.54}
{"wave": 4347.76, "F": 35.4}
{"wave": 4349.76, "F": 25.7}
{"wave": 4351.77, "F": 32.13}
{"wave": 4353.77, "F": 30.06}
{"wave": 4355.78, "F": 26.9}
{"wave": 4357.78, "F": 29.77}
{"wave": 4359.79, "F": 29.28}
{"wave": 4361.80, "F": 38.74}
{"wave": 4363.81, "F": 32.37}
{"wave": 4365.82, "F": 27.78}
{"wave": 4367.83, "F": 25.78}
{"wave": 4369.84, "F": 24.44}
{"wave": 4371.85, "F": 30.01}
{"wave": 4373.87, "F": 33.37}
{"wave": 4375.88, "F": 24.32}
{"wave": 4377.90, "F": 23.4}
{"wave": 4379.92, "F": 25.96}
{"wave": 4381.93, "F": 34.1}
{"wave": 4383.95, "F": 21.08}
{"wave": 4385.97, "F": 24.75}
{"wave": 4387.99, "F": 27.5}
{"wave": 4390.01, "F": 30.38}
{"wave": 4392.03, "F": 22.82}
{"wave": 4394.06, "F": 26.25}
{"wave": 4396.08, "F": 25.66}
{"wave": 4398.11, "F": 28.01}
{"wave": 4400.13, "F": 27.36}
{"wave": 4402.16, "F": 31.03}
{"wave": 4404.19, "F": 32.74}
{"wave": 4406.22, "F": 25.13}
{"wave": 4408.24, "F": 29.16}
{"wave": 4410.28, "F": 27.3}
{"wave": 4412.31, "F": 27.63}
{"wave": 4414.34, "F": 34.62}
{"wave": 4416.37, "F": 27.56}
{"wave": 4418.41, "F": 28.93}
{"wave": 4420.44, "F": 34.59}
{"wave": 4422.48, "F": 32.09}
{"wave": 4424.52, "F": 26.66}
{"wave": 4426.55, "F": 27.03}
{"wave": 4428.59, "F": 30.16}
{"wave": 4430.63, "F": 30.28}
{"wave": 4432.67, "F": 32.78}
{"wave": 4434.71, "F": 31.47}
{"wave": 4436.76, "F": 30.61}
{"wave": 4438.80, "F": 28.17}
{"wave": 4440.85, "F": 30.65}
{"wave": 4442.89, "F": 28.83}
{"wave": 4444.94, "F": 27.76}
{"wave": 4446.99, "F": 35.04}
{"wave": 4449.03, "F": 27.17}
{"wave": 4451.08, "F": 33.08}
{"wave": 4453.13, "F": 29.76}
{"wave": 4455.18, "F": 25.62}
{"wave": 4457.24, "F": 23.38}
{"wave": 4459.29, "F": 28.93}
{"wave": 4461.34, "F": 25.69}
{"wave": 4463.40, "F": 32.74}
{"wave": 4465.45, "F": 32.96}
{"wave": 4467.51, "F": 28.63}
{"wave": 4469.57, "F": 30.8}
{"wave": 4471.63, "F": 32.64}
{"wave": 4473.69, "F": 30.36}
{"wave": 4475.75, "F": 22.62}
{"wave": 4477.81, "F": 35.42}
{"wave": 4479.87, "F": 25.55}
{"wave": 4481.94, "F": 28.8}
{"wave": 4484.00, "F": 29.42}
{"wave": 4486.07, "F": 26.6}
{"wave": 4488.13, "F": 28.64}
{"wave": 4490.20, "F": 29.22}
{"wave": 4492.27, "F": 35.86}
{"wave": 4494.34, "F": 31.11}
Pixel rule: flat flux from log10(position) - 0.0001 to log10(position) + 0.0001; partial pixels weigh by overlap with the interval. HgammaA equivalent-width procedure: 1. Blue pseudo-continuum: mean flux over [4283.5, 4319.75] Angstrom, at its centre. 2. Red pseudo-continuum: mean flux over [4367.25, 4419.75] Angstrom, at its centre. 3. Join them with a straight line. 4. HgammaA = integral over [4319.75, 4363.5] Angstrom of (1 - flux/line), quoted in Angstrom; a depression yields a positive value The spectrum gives -4.4 Angstrom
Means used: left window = 26.4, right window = 27.7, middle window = 29.7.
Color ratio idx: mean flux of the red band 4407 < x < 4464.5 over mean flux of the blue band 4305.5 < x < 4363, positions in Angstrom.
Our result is 1.03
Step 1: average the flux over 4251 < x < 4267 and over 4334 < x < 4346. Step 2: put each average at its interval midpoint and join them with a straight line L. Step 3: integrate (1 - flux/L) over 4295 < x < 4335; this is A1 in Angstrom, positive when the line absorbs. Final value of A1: 4.8 Angstrom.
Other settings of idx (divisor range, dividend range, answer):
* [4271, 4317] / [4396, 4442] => 1.12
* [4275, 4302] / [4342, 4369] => 1.09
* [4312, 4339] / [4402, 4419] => 1.05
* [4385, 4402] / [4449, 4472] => 1.09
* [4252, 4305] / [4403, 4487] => 1.07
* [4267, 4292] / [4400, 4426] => 1.09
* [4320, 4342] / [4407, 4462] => 1.03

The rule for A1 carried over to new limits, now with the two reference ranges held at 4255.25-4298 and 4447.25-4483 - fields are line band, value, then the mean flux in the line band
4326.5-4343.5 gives -1.2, 30.1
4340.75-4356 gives -1.2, 30.4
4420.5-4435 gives -0.7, 30.3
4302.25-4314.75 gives 2.2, 23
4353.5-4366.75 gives -1.1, 30.7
